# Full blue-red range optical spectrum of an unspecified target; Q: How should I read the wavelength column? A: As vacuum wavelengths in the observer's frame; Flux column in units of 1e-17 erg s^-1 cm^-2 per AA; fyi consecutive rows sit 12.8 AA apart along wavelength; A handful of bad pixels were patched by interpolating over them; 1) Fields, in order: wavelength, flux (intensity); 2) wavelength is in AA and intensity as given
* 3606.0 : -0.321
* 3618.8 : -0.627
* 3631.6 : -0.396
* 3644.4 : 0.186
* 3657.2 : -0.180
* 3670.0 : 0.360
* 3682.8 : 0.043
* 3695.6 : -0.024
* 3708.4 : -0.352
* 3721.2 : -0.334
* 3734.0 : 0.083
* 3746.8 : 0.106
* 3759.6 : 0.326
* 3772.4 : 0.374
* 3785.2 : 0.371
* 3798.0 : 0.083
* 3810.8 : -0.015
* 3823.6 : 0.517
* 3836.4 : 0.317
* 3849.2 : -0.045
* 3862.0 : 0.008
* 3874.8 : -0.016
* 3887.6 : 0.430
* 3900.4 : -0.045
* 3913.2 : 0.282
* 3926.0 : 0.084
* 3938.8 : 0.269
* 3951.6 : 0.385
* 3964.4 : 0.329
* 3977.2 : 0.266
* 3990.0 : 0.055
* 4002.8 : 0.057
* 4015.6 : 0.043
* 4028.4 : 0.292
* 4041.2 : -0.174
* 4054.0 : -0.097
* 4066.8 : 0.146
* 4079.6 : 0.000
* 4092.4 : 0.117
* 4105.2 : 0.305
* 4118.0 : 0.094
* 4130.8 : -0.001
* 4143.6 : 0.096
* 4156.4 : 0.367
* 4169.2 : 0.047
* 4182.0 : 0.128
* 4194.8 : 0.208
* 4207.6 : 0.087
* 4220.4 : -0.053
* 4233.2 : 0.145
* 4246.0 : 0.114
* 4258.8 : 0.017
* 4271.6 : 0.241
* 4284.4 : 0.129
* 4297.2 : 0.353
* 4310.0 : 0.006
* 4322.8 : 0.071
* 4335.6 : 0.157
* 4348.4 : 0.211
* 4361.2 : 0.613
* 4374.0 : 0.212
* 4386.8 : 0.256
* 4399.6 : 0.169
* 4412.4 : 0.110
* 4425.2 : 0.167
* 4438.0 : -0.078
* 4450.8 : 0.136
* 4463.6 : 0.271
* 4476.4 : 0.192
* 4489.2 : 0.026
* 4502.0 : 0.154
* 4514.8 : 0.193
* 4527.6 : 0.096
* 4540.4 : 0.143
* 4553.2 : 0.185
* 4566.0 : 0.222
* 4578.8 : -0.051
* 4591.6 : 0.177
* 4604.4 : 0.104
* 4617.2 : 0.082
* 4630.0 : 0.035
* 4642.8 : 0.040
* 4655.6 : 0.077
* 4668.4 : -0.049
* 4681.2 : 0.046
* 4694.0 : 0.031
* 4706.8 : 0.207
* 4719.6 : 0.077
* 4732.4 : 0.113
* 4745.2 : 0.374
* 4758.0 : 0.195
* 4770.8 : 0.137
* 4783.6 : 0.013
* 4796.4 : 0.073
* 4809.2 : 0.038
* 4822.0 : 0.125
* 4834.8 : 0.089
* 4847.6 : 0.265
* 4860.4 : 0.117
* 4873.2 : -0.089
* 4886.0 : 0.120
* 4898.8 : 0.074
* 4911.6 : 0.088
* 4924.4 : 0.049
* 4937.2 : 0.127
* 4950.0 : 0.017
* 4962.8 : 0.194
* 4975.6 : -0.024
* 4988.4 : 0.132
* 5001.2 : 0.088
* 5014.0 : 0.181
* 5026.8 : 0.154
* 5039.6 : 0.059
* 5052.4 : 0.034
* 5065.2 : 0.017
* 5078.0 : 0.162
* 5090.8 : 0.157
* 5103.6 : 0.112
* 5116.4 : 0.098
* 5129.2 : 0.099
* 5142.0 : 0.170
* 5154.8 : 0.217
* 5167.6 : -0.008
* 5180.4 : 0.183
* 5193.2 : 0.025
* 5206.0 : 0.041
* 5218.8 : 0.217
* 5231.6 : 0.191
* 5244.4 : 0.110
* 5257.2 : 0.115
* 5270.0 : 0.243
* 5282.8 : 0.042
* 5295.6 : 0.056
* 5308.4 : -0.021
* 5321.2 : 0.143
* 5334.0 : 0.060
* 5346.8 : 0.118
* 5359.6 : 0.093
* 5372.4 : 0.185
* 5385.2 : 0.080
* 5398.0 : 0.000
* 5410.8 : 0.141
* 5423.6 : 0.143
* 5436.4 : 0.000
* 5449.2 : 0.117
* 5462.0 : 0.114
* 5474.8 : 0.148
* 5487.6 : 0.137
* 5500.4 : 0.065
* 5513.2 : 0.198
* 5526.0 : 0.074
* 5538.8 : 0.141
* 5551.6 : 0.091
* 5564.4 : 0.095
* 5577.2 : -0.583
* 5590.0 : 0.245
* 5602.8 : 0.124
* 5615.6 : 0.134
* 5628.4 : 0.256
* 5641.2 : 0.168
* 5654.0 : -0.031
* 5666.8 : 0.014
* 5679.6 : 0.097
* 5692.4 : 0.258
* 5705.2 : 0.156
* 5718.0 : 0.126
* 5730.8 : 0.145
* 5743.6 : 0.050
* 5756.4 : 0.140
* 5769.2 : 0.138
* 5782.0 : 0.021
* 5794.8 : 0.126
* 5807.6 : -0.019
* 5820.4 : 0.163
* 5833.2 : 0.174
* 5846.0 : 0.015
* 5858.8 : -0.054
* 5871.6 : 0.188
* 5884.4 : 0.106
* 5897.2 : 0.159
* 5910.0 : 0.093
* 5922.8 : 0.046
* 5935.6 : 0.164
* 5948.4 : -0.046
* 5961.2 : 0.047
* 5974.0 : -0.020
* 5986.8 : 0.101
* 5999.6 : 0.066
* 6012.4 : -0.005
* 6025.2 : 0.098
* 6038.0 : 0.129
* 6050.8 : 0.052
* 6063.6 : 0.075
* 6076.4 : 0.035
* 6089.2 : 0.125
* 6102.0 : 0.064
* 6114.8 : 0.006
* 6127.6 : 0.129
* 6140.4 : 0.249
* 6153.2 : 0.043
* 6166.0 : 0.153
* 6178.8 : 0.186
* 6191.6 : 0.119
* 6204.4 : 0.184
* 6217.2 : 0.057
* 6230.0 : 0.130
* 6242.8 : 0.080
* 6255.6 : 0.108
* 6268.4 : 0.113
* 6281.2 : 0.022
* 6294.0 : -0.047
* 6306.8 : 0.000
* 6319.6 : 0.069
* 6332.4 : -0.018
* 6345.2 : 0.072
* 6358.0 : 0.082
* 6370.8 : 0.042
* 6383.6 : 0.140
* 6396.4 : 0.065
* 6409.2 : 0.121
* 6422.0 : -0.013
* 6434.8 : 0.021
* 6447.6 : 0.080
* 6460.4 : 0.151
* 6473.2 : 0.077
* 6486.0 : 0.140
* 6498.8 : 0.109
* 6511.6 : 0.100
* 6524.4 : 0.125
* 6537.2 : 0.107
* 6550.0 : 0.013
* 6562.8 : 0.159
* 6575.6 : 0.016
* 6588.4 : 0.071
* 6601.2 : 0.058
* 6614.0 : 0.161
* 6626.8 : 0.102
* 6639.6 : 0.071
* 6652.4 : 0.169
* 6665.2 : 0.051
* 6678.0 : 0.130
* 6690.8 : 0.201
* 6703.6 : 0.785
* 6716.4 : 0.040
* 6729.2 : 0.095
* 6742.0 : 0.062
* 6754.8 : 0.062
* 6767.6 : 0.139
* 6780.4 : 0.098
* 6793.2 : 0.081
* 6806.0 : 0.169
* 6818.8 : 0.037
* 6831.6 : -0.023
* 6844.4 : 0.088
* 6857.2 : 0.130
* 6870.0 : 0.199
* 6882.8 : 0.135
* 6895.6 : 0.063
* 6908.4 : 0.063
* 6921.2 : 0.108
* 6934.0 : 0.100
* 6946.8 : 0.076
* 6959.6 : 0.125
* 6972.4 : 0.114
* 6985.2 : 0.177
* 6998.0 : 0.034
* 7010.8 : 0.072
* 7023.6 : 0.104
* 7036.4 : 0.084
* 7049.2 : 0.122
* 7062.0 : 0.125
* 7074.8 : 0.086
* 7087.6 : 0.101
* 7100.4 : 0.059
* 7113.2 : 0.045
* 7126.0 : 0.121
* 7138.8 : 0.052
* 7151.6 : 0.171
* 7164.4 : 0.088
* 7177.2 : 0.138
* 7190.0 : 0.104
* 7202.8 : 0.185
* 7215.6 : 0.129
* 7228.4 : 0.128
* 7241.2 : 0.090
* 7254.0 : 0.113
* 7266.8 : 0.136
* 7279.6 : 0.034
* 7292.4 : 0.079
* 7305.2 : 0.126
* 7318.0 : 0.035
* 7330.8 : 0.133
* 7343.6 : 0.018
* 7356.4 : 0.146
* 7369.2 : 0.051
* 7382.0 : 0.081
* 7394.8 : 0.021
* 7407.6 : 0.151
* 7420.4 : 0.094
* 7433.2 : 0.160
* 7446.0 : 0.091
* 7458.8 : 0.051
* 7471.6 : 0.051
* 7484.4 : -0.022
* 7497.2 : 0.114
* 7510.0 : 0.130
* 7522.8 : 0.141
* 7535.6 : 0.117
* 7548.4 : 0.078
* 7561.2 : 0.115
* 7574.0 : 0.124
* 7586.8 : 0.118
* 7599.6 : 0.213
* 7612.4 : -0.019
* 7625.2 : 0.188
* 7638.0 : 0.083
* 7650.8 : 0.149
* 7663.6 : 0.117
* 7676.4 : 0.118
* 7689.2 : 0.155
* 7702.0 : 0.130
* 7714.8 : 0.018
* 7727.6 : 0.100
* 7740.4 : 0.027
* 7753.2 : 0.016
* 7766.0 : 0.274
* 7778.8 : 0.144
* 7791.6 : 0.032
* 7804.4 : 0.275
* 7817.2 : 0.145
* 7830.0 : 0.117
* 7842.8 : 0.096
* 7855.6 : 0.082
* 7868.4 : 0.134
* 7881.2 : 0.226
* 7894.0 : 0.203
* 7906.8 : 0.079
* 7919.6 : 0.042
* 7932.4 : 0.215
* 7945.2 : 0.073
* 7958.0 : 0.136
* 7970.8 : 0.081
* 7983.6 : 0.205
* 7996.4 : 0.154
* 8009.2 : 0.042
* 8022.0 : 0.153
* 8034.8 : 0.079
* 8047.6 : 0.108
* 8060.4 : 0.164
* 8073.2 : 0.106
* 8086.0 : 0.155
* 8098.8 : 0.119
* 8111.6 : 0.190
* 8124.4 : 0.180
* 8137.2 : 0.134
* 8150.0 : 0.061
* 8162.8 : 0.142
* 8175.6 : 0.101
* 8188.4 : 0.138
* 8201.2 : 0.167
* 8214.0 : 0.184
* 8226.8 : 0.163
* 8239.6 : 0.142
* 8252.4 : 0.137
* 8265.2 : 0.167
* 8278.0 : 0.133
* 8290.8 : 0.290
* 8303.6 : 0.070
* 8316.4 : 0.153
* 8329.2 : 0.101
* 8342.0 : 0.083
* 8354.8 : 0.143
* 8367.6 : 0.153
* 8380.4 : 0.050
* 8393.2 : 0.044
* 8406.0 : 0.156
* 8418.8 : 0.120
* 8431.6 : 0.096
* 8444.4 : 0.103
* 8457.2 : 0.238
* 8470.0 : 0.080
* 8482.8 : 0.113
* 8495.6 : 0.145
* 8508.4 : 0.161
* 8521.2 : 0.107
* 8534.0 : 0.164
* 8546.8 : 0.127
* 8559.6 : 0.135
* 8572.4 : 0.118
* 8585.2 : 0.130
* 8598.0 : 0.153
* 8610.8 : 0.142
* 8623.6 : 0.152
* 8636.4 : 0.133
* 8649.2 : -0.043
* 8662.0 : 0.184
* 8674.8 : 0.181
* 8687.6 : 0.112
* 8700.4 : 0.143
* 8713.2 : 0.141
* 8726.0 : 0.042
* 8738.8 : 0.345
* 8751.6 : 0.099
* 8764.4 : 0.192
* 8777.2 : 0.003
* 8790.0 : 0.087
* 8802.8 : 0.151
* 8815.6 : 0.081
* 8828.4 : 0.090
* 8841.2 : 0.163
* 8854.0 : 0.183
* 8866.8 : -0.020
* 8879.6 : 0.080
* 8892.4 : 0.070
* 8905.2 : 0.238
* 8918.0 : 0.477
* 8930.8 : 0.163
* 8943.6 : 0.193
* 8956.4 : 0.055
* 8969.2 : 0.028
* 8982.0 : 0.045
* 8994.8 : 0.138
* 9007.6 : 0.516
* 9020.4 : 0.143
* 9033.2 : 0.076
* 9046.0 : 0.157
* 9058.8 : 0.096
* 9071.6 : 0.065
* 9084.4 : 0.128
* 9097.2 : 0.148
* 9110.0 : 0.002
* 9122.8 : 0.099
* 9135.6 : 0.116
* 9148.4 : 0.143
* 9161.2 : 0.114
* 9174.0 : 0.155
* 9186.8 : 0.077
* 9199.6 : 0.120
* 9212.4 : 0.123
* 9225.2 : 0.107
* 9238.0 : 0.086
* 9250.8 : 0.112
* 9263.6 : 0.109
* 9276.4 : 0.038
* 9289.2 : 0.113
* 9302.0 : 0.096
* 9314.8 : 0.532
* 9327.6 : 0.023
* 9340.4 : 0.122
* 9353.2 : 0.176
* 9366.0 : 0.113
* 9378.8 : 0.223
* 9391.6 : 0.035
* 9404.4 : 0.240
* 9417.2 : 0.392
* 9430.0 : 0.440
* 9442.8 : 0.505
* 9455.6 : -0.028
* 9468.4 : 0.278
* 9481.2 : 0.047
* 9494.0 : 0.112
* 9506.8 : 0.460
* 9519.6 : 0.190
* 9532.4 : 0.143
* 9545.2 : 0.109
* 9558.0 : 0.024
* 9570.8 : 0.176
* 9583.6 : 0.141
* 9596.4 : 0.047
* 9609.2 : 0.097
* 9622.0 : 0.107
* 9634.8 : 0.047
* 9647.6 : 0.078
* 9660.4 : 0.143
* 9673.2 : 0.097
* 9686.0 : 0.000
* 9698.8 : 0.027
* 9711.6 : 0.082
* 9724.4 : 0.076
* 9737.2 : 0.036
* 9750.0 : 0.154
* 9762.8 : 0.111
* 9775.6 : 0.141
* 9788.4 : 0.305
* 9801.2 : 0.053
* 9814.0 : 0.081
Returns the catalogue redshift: 0.80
